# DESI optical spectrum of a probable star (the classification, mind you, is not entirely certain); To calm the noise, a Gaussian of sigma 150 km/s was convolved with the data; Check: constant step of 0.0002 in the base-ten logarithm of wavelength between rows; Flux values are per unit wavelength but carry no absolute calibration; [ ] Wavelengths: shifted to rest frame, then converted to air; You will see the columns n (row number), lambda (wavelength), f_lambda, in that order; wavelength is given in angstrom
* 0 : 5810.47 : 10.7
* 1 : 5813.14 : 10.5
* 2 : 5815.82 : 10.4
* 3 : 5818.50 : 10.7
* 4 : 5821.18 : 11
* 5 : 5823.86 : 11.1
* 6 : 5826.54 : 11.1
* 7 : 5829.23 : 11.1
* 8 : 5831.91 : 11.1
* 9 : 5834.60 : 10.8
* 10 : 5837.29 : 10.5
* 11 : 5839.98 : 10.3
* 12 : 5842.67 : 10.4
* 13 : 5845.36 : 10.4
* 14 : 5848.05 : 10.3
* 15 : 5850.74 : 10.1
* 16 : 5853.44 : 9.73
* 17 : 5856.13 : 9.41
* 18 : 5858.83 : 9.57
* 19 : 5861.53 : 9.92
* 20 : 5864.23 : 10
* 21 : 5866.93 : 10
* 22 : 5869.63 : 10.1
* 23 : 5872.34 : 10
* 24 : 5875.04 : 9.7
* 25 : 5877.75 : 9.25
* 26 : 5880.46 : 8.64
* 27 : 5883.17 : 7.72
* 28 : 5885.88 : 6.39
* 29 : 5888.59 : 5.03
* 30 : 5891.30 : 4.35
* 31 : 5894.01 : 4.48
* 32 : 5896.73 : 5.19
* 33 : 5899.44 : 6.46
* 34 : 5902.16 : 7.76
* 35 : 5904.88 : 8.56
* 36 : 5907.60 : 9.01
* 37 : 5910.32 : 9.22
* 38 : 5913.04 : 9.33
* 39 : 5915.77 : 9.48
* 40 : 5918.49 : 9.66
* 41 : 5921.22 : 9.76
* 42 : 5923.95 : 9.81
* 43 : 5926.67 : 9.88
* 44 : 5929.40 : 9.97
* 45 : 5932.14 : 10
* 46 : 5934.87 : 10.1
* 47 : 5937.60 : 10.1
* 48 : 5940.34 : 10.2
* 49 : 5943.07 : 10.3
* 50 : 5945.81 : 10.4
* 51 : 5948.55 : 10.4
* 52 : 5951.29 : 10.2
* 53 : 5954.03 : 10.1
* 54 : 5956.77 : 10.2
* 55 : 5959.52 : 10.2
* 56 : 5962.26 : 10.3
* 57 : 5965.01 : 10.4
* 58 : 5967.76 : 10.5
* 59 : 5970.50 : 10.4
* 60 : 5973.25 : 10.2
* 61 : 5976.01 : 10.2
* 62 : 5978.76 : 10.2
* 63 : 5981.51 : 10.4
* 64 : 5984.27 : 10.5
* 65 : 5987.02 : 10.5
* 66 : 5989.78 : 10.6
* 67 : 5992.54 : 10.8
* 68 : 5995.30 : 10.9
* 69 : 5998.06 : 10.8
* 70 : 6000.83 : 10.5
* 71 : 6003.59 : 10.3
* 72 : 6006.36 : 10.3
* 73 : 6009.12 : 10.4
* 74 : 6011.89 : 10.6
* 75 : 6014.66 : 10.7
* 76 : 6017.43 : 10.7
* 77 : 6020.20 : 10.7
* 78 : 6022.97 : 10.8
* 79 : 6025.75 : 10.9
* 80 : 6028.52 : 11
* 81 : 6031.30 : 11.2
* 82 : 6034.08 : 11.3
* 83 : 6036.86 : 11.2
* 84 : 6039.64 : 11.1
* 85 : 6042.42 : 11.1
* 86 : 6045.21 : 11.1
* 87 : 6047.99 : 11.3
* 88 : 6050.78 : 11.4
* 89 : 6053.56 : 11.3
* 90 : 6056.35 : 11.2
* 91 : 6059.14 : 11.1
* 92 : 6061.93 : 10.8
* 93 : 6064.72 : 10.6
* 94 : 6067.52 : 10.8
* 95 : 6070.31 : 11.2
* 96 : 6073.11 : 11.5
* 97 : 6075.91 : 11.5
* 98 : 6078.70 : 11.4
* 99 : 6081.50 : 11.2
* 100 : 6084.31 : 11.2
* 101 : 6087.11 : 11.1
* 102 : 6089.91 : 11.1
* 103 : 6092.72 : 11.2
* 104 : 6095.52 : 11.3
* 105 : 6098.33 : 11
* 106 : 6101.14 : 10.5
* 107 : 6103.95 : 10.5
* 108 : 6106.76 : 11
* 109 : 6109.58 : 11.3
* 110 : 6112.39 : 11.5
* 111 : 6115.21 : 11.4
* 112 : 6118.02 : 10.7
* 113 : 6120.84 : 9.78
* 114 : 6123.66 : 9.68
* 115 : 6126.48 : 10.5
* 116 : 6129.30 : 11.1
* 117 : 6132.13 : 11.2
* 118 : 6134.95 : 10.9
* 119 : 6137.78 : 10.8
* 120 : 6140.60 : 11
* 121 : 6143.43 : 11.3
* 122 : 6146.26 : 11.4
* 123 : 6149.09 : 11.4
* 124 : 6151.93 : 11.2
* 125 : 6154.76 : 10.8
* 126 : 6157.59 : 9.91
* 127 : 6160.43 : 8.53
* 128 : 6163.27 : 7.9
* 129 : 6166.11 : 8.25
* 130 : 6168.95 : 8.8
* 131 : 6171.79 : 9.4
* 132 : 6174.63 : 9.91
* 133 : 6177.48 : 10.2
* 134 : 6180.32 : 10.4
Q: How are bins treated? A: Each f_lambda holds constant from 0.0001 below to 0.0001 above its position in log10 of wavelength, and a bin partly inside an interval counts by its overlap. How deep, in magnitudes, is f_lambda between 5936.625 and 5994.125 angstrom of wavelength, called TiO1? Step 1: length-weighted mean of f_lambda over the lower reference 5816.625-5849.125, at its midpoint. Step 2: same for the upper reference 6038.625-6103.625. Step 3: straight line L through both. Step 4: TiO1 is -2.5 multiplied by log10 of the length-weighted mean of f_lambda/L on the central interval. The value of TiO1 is 0.06 mag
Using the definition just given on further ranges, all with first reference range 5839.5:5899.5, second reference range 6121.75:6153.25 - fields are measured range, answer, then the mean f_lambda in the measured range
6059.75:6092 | -0.074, 11.1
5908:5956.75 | -0.088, 9.93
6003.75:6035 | -0.089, 10.8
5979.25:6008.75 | -0.093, 10.5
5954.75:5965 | -0.095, 10.2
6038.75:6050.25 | -0.106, 11.2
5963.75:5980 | -0.091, 10.3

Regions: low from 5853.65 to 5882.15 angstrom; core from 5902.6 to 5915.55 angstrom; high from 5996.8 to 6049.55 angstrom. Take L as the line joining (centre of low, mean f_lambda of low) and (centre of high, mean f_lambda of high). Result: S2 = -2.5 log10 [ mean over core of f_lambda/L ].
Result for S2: 0.113 mag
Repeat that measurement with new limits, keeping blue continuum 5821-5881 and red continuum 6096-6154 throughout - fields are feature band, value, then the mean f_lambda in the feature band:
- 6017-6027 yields -0.014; 10.8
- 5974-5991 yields 0.016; 10.4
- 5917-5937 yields 0.054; 9.89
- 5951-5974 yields 0.021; 10.3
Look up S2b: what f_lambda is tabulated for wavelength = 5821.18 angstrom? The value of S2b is 11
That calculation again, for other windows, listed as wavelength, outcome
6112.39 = 11.5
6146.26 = 11.4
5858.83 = 9.57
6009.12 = 10.4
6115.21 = 11.4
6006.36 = 10.3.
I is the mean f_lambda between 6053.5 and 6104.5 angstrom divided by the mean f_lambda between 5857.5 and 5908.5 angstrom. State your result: 1.4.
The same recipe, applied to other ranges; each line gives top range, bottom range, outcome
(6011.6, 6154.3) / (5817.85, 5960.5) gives 1.17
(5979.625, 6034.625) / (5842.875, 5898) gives 1.25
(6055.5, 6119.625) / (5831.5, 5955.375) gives 1.20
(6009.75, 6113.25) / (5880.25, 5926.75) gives 1.43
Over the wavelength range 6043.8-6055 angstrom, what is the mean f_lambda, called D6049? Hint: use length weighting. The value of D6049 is 11.3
